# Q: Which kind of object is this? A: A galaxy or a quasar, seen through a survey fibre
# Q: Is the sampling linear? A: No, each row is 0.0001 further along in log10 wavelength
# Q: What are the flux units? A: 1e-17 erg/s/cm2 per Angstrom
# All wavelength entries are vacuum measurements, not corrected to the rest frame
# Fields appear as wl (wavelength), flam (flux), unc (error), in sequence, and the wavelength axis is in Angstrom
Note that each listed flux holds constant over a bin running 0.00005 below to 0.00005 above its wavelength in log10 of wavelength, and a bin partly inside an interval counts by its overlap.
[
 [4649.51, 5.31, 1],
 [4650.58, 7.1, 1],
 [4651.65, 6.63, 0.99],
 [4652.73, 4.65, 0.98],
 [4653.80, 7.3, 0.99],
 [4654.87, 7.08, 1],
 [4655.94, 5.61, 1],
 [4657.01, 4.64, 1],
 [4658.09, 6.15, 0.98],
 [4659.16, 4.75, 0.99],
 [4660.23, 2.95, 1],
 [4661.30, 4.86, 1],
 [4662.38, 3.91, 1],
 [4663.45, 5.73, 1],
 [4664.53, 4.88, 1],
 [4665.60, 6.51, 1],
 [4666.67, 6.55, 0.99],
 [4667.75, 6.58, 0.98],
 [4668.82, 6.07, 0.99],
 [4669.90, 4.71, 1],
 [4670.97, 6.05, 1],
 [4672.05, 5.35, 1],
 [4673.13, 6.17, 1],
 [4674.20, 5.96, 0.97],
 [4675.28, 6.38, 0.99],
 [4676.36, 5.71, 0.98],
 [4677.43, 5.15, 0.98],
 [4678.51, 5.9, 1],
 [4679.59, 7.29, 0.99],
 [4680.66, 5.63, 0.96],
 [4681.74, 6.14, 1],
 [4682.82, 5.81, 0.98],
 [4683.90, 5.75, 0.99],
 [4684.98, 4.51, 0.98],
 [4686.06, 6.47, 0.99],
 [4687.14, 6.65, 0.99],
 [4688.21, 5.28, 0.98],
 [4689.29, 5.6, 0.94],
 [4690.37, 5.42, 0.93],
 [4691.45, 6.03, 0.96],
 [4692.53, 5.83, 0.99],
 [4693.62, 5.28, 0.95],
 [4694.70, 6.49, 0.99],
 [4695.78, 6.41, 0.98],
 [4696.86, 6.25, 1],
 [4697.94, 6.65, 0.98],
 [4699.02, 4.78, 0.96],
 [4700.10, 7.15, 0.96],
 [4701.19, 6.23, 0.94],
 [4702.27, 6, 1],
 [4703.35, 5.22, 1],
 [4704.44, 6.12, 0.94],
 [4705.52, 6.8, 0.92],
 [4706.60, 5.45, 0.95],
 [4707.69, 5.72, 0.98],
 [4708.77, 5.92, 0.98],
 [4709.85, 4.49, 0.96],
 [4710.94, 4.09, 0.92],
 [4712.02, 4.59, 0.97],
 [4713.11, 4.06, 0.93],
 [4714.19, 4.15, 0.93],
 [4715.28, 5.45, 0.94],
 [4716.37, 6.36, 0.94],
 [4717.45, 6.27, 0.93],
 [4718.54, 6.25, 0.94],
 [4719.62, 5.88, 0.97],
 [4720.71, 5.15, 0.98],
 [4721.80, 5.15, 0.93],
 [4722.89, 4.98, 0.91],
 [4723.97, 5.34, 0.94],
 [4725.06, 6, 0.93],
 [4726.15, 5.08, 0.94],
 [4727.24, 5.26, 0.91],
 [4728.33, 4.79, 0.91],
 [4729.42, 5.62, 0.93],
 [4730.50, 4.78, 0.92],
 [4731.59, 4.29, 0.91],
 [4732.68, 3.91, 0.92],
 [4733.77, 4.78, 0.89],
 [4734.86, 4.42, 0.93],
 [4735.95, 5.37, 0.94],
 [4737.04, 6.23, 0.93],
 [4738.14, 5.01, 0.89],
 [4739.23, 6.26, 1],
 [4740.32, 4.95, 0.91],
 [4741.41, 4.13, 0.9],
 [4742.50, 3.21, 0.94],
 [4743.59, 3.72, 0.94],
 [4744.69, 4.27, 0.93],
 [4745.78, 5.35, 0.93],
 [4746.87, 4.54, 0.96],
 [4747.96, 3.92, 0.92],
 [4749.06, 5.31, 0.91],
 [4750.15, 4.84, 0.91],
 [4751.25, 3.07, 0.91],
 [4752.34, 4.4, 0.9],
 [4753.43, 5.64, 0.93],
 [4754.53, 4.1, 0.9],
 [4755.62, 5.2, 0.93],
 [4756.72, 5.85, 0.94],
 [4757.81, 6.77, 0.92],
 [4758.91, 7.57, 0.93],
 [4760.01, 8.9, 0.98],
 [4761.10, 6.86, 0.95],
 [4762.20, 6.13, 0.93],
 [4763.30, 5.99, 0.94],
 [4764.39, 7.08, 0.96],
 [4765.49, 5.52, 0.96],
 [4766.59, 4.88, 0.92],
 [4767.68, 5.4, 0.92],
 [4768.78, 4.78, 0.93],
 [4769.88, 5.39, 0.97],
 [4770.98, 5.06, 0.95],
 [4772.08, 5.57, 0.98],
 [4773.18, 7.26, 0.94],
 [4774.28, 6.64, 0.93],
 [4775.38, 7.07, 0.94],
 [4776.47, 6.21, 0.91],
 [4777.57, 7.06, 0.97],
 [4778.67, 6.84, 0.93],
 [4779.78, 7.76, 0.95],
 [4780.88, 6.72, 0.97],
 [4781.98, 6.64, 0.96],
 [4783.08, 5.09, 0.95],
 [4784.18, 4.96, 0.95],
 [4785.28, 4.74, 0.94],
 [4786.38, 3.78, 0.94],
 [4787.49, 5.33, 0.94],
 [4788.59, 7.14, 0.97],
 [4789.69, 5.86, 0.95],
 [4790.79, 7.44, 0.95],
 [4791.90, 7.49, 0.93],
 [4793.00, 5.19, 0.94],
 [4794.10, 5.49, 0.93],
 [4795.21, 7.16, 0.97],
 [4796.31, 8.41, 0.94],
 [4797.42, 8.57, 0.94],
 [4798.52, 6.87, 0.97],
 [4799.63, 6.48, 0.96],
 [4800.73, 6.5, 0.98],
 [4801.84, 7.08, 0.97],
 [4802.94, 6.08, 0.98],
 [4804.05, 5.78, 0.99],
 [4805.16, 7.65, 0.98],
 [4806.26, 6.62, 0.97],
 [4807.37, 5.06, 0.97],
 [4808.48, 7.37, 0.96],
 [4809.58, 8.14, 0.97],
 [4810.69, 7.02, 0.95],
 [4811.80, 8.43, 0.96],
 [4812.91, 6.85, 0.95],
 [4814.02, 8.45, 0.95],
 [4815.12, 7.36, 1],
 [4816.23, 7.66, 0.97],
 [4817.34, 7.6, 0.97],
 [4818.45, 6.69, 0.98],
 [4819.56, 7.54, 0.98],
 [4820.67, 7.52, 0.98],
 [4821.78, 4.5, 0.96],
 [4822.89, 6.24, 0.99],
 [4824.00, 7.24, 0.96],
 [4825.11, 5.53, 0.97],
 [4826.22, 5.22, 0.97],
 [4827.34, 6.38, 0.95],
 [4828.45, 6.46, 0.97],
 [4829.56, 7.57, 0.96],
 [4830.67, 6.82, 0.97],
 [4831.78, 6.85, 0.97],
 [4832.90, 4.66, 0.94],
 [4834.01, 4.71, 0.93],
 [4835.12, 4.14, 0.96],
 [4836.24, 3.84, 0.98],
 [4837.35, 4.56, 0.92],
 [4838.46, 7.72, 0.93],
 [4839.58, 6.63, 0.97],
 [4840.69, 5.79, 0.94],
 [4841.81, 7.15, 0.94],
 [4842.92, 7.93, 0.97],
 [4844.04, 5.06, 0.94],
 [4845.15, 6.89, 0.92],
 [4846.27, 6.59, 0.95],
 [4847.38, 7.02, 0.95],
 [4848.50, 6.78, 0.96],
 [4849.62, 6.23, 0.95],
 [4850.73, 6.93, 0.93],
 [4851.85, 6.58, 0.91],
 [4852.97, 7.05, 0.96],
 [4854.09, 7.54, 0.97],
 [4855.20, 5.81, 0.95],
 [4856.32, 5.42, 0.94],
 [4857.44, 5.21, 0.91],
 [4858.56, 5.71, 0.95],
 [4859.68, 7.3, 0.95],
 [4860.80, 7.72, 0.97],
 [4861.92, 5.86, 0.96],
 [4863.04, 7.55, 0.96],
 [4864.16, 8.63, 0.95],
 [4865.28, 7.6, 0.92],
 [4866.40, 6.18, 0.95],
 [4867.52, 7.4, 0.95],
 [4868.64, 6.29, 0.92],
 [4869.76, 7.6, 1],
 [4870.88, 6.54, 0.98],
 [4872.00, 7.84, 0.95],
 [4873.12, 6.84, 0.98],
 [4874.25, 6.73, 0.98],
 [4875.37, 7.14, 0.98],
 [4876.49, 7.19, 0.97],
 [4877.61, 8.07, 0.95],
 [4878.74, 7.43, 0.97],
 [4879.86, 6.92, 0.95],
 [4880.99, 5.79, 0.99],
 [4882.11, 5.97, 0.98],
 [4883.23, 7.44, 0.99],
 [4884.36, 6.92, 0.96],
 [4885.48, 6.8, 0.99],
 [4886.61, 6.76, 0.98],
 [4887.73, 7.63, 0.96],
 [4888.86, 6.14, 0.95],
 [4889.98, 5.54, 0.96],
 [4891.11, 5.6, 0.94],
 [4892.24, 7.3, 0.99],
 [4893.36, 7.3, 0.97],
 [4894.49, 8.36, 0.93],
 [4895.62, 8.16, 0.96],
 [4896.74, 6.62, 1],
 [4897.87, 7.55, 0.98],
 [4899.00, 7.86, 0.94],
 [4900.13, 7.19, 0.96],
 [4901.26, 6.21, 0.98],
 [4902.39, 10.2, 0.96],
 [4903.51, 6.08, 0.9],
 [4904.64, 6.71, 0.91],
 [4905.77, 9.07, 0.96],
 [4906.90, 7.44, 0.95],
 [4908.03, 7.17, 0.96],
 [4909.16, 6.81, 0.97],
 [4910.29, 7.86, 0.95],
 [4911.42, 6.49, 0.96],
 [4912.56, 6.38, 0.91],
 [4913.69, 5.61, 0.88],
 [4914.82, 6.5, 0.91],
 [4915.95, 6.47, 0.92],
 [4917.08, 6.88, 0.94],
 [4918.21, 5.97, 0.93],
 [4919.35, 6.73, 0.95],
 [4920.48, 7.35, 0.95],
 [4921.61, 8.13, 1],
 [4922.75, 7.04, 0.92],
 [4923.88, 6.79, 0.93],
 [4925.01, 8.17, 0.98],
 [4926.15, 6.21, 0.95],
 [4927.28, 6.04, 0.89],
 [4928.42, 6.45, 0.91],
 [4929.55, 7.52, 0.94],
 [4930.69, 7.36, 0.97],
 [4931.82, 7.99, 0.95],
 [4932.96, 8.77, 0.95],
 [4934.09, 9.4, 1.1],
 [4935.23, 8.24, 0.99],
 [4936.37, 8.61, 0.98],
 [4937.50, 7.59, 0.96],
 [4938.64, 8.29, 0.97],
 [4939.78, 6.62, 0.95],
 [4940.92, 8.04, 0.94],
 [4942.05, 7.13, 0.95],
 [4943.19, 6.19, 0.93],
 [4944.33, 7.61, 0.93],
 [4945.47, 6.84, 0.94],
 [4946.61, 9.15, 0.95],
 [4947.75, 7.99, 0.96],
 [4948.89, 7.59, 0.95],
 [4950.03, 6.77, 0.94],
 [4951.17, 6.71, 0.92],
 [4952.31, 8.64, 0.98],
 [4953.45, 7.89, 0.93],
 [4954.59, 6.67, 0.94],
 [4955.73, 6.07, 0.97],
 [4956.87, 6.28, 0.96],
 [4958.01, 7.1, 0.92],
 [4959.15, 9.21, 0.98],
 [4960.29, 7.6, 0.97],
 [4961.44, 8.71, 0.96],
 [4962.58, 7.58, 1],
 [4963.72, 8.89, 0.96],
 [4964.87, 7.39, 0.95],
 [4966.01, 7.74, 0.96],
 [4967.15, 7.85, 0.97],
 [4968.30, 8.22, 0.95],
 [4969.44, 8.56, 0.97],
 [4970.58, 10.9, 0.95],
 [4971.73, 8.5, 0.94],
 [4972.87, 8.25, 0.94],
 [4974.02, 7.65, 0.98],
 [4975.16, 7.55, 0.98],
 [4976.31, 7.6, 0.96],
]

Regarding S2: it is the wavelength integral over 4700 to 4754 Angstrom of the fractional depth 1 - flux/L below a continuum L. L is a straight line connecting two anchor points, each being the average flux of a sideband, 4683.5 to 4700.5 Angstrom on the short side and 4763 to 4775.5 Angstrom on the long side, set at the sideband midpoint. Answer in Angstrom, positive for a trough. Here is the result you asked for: 7.1 Angstrom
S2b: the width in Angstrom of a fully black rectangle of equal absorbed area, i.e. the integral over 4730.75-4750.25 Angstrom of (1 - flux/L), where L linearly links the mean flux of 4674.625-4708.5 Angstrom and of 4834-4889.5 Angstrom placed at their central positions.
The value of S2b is 4.6 Angstrom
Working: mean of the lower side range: 5.94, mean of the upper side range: 6.65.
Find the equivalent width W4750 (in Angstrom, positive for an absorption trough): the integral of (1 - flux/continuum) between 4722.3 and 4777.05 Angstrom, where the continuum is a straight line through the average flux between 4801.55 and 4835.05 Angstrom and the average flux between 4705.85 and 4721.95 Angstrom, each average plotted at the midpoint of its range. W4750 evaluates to 3.9 Angstrom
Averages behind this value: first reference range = 5.29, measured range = 5.36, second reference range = 6.66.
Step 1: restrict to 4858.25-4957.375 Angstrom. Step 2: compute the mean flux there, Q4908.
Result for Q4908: 7.19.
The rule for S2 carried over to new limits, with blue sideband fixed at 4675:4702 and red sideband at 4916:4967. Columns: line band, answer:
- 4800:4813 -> -0.4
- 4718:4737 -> 3.2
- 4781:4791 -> 1.4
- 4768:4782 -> 0.3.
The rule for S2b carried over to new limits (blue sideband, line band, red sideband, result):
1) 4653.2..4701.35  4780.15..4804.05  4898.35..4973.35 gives 0.83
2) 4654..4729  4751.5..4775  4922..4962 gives 0.95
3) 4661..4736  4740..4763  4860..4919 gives 3.07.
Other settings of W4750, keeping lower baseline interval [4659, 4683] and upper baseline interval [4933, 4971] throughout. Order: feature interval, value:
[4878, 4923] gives 2.5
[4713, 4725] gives 1.1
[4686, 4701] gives -0.5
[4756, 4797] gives 1.1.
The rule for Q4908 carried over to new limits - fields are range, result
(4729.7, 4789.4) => 5.5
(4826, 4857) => 6.23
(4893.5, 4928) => 7.13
